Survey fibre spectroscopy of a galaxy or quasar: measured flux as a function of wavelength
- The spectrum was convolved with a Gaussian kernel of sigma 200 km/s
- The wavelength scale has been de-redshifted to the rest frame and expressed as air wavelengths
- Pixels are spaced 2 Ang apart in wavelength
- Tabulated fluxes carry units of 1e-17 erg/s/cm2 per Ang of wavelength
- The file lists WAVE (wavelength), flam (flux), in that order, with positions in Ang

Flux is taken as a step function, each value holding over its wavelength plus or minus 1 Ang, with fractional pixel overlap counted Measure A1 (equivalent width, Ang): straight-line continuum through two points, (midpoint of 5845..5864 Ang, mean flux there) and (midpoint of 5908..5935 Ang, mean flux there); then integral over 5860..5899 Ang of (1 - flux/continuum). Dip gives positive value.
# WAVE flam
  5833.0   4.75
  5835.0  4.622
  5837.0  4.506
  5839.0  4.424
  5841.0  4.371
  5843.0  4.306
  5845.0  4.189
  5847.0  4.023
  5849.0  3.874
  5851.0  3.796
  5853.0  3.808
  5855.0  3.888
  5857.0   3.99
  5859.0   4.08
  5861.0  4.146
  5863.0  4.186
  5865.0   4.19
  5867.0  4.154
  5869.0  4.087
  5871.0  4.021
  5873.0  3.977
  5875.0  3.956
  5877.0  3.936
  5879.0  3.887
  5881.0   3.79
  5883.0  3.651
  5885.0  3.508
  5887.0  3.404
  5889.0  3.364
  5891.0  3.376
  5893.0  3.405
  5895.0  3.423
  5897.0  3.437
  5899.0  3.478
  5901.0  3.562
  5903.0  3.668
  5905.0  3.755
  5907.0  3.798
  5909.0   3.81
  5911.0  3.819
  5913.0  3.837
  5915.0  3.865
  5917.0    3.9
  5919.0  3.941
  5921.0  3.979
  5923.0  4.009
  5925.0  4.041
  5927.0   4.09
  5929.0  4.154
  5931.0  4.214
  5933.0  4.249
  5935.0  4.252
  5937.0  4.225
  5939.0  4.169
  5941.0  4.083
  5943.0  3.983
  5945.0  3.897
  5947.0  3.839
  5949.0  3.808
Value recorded 2.12 Ang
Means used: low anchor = 3.99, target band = 3.78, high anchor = 4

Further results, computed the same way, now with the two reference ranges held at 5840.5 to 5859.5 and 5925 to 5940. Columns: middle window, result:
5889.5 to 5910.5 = 2.8 Ang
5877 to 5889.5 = 1.4 Ang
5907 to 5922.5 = 1.0 Ang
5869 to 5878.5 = 0.2 Ang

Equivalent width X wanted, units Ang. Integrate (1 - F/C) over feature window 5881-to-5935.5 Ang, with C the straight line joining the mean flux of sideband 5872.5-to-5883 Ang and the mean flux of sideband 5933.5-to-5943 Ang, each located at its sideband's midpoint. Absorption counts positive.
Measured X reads 3.45 Ang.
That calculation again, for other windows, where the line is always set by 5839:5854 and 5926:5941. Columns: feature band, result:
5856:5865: 0.0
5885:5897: 2.1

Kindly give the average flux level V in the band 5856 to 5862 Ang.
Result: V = 4.07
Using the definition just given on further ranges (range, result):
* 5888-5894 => 3.38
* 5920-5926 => 4.01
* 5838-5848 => 4.26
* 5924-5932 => 4.12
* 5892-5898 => 3.42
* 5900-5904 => 3.62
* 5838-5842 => 4.4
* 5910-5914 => 3.83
